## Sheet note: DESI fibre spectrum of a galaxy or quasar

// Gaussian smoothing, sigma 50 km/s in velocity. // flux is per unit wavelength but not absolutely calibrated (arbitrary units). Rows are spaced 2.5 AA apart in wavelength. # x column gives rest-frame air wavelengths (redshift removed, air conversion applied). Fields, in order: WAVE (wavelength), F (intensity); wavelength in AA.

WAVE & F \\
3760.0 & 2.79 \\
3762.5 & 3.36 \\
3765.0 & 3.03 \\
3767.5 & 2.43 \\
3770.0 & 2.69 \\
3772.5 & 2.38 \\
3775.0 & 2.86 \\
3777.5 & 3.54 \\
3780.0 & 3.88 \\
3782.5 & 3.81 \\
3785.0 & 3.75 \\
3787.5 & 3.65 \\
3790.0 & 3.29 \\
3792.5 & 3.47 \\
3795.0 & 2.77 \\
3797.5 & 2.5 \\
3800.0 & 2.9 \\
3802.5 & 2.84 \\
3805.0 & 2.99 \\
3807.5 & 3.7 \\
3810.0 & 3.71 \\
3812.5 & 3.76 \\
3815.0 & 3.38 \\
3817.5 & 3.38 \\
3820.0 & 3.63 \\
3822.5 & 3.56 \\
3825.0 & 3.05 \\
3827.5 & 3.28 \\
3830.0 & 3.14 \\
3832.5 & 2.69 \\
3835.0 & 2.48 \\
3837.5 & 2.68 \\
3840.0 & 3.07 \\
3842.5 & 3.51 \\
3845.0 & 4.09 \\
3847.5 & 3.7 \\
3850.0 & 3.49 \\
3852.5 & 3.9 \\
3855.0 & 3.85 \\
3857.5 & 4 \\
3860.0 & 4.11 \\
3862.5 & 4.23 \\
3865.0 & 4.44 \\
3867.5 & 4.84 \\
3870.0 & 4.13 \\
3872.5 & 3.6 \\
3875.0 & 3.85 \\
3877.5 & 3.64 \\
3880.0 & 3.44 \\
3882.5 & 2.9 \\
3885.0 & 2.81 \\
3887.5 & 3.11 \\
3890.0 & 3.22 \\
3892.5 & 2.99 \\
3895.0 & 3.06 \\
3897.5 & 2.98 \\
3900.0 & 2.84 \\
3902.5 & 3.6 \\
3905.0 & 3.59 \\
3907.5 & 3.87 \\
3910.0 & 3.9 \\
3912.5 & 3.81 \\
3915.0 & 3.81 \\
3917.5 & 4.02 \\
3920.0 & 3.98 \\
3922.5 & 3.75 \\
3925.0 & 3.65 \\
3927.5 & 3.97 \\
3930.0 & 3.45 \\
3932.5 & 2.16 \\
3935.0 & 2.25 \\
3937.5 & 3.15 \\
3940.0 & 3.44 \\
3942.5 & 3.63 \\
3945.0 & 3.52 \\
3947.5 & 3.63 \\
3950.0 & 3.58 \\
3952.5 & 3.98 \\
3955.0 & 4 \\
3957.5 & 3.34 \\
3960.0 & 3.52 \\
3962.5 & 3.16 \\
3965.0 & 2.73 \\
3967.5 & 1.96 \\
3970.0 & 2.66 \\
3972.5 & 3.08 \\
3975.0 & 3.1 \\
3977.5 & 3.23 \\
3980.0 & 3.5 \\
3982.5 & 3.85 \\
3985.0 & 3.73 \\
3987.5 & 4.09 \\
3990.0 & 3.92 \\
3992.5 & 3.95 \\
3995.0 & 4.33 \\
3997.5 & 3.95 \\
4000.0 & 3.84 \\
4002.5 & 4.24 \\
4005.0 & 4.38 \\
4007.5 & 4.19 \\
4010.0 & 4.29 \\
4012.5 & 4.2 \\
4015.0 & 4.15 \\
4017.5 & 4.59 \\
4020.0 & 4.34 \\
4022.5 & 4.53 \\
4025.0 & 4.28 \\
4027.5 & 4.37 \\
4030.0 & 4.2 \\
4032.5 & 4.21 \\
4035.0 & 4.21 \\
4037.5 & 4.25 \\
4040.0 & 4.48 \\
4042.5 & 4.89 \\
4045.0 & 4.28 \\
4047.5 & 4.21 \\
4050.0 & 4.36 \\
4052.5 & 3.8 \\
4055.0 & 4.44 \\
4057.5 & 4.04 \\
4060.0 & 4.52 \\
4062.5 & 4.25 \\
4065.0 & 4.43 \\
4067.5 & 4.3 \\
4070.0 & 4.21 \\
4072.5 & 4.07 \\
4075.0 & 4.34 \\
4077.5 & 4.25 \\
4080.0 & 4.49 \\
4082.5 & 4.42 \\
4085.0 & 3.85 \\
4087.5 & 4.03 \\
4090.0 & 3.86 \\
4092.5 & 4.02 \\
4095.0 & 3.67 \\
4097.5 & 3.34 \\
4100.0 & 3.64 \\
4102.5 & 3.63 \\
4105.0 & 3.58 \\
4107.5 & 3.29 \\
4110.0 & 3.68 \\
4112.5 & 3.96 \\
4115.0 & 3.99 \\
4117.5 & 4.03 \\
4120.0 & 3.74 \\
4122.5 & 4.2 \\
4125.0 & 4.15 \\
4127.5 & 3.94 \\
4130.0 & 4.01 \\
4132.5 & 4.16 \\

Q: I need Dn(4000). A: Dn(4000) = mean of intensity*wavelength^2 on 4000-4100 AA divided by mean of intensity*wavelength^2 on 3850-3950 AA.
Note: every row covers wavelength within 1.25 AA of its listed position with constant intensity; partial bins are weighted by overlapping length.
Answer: 1.3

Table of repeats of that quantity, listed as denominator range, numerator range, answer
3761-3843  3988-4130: 1.47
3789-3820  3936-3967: 1.14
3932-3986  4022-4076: 1.38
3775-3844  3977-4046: 1.42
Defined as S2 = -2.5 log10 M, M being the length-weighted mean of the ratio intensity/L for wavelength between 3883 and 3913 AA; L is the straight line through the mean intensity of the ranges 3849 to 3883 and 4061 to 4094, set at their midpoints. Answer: 0.20 mag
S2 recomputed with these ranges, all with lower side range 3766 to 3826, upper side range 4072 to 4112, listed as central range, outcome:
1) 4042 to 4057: -0.134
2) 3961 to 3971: 0.336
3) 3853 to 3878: -0.198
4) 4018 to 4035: -0.157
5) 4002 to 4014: -0.152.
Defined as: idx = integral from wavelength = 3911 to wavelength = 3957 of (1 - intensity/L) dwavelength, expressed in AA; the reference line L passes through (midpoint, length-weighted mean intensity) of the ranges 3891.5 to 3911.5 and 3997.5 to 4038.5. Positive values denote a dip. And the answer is 0.8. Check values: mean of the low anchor 3.36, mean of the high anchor 4.26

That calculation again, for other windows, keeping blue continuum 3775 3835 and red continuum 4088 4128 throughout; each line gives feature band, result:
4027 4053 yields -4.4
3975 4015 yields -3.8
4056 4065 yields -1.4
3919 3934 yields 0.2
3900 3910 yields -0.4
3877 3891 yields 1.1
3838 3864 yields -3.0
